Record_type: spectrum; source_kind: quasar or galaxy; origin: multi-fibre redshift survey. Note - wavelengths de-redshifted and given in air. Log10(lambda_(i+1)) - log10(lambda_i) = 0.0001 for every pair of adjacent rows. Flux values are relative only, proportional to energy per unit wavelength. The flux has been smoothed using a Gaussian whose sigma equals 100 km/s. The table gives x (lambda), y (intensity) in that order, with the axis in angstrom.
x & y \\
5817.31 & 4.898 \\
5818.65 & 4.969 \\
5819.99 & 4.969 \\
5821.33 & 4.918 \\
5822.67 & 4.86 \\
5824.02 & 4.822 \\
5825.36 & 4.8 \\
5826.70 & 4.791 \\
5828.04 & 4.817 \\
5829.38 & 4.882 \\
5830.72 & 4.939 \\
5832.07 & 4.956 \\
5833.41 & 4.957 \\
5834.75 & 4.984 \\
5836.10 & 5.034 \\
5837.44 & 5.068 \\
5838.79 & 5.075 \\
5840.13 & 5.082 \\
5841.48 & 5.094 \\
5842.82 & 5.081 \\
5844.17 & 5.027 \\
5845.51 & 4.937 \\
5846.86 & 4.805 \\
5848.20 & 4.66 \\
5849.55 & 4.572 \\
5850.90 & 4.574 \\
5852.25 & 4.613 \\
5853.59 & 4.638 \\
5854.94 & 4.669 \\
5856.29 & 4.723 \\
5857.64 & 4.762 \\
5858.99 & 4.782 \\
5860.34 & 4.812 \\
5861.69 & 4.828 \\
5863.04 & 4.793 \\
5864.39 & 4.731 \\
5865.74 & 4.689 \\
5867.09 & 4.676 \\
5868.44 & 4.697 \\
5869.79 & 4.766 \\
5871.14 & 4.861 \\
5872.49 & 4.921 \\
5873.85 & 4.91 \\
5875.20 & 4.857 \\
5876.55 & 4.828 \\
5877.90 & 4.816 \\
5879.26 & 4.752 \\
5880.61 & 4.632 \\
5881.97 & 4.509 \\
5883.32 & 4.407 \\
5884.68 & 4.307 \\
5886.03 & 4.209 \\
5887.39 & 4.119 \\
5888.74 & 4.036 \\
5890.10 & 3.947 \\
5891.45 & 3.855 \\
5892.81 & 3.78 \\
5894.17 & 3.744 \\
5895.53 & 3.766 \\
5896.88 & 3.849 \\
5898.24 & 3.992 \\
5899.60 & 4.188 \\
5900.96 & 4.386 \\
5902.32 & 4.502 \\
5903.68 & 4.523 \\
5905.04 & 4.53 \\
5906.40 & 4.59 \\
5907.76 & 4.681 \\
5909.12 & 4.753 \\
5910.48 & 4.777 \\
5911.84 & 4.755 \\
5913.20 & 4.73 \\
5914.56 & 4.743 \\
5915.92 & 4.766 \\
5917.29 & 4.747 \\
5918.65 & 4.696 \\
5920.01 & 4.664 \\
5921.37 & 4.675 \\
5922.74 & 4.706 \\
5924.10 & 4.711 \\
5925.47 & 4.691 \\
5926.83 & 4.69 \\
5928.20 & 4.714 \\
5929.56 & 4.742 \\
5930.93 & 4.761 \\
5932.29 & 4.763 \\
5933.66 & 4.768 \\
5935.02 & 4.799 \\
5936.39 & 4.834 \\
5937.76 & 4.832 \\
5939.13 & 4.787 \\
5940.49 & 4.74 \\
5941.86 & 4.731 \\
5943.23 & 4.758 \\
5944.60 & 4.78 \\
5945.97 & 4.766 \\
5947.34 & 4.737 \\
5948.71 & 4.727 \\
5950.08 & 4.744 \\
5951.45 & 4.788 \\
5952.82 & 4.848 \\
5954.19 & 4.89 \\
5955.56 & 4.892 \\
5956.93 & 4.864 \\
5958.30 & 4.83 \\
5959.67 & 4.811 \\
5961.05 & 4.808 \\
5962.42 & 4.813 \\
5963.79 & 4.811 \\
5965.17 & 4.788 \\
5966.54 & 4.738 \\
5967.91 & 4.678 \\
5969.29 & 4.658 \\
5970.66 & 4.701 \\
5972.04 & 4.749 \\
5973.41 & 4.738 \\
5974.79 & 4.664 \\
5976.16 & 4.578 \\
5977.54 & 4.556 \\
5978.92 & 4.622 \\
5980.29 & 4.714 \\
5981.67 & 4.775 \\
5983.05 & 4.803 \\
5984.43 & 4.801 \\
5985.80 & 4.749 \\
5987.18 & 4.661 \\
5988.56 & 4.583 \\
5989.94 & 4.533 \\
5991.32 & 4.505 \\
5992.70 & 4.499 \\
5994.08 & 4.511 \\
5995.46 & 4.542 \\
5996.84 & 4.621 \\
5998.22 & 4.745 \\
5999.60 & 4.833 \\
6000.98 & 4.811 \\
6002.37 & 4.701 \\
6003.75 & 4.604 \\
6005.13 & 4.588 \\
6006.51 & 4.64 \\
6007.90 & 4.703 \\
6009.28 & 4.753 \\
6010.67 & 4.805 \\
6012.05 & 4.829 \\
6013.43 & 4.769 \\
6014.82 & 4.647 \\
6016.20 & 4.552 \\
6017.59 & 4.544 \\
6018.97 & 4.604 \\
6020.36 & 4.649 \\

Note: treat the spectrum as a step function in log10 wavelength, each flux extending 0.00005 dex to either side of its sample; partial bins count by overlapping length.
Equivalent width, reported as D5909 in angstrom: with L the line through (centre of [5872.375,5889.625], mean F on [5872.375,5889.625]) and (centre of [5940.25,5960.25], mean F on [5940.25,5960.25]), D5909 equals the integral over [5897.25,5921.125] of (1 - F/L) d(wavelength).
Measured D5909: 0.3 angstrom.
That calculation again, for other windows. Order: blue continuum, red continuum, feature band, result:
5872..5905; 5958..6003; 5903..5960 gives -3.15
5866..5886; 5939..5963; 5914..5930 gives 0.15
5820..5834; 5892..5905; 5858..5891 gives -1.92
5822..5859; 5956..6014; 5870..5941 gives 3.57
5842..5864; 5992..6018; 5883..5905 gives 2.94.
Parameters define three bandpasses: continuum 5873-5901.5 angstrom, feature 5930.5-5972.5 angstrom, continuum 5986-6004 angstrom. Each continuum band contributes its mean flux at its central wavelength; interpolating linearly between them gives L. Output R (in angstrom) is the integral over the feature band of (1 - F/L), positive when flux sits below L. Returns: -2.7 angstrom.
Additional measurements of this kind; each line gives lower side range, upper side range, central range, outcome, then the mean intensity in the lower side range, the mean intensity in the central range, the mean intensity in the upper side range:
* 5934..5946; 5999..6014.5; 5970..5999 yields 0.6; 4.78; 4.65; 4.73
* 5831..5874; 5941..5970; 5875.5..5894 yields 1.9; 4.84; 4.32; 4.78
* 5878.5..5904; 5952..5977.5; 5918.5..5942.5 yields -1.3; 4.18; 4.74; 4.77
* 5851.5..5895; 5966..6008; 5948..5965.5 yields -0.7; 4.55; 4.82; 4.66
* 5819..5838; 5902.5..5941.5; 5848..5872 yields 0.6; 4.91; 4.72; 4.72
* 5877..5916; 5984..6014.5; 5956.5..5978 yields -0.8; 4.36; 4.74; 4.67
